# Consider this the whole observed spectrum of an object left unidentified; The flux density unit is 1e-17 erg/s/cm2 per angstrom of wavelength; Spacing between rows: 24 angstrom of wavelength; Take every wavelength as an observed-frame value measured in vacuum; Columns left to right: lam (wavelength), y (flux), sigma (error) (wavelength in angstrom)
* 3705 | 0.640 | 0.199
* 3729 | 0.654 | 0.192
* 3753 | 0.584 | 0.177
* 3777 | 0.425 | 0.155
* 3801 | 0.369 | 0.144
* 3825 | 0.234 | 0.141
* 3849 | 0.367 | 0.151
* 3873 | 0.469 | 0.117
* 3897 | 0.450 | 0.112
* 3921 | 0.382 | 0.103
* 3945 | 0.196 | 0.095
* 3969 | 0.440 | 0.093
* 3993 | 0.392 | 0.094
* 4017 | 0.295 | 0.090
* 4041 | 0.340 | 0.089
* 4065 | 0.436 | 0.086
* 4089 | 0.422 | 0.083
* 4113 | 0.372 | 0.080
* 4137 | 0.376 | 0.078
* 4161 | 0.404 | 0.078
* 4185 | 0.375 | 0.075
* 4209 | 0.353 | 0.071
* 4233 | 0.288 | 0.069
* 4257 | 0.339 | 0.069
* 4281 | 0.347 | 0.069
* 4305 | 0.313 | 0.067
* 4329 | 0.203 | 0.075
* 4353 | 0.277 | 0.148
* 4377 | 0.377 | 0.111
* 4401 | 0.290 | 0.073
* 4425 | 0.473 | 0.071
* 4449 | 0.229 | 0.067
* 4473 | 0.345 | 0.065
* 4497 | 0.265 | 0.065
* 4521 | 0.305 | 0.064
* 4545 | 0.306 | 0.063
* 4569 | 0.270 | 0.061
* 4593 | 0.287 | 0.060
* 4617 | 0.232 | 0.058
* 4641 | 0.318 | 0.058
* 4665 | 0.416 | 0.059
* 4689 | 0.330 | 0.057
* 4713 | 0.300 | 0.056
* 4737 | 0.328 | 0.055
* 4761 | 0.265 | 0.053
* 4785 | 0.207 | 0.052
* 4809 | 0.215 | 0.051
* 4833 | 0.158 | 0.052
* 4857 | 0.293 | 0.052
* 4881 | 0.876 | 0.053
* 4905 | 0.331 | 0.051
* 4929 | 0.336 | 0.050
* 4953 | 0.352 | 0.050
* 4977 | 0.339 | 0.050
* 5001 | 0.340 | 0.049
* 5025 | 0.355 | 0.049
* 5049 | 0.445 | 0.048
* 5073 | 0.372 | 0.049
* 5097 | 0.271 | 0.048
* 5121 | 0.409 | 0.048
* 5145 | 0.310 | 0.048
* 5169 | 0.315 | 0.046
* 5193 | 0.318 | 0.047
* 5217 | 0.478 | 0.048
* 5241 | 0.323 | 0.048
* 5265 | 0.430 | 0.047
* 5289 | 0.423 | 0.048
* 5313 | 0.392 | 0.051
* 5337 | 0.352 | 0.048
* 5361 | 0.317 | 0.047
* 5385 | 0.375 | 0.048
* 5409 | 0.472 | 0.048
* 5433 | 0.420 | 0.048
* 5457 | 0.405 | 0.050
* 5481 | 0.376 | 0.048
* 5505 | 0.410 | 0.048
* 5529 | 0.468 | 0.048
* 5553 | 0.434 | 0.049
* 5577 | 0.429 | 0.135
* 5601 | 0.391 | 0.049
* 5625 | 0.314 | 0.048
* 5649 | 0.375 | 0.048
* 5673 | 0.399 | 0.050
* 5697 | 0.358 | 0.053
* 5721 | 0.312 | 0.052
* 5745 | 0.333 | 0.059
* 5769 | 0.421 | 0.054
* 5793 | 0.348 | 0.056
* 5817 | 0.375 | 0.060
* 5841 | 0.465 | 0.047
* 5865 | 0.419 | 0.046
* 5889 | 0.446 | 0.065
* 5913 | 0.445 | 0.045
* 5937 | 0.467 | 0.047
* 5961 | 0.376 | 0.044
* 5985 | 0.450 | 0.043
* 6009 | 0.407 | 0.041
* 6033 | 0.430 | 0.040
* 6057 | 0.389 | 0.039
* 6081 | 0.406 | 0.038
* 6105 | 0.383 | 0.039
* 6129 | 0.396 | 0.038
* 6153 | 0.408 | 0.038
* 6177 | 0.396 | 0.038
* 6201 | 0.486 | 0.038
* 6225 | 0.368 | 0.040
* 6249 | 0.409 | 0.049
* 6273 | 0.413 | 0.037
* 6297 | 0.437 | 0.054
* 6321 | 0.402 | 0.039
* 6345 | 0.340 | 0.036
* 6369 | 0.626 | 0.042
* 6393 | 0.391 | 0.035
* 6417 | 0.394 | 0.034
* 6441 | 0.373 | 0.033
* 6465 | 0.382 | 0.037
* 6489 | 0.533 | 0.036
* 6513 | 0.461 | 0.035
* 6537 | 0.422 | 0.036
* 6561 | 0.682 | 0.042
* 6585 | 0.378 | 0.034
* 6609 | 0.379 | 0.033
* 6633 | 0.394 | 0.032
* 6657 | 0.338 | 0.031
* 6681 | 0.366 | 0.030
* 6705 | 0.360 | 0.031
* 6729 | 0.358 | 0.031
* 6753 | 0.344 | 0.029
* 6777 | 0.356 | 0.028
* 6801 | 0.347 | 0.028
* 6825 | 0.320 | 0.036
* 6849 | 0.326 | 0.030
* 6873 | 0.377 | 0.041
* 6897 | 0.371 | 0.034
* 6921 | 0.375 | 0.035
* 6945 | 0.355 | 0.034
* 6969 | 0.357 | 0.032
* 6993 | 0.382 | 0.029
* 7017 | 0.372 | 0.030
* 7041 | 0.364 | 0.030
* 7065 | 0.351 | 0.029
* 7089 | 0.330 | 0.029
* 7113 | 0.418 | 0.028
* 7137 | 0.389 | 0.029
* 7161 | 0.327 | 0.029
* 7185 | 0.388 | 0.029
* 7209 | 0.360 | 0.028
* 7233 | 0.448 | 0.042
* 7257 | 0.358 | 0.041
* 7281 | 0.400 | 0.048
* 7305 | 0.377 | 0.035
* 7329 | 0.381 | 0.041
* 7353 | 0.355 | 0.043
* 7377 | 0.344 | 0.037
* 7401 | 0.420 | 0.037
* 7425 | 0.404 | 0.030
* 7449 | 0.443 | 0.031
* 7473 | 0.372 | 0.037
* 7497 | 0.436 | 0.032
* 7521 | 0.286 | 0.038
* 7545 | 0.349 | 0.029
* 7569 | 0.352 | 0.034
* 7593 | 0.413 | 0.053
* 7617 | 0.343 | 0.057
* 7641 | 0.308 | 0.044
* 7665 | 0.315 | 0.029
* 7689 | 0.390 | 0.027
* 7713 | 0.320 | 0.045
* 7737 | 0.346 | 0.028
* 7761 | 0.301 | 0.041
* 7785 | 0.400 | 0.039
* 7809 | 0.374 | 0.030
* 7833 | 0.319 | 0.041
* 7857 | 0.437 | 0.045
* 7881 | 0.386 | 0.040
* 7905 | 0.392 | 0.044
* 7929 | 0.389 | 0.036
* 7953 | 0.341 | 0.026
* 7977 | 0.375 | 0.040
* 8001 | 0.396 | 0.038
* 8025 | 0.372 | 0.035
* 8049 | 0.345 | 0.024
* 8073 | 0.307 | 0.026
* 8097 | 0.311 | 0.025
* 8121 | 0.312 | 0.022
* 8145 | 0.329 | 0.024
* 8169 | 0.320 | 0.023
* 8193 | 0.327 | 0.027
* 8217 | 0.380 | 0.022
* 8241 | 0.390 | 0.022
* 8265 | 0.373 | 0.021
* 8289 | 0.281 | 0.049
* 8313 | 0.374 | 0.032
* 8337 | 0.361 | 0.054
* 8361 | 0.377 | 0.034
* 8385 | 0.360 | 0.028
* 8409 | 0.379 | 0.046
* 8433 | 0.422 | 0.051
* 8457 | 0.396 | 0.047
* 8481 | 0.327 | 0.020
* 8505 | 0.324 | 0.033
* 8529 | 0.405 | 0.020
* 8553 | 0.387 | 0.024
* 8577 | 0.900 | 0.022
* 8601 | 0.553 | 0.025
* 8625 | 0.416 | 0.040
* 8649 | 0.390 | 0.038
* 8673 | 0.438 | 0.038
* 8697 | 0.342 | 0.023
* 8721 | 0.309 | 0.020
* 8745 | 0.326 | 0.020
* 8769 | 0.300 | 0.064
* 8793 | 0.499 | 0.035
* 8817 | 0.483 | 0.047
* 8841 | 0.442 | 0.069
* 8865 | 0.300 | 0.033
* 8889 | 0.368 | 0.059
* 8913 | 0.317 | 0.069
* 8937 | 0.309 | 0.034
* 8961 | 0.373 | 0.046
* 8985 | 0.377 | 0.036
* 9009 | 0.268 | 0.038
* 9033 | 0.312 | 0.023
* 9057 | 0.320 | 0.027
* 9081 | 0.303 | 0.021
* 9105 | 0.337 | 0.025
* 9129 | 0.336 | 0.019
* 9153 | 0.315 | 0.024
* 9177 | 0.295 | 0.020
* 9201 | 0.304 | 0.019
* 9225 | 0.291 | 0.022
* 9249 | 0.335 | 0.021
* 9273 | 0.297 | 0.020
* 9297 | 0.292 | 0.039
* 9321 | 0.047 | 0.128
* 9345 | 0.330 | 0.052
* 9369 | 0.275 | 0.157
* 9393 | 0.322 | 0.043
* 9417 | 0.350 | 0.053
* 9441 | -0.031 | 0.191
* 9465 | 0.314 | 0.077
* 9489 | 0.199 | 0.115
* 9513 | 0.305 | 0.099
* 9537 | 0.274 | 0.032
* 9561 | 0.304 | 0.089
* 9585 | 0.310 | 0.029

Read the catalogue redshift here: 0.308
